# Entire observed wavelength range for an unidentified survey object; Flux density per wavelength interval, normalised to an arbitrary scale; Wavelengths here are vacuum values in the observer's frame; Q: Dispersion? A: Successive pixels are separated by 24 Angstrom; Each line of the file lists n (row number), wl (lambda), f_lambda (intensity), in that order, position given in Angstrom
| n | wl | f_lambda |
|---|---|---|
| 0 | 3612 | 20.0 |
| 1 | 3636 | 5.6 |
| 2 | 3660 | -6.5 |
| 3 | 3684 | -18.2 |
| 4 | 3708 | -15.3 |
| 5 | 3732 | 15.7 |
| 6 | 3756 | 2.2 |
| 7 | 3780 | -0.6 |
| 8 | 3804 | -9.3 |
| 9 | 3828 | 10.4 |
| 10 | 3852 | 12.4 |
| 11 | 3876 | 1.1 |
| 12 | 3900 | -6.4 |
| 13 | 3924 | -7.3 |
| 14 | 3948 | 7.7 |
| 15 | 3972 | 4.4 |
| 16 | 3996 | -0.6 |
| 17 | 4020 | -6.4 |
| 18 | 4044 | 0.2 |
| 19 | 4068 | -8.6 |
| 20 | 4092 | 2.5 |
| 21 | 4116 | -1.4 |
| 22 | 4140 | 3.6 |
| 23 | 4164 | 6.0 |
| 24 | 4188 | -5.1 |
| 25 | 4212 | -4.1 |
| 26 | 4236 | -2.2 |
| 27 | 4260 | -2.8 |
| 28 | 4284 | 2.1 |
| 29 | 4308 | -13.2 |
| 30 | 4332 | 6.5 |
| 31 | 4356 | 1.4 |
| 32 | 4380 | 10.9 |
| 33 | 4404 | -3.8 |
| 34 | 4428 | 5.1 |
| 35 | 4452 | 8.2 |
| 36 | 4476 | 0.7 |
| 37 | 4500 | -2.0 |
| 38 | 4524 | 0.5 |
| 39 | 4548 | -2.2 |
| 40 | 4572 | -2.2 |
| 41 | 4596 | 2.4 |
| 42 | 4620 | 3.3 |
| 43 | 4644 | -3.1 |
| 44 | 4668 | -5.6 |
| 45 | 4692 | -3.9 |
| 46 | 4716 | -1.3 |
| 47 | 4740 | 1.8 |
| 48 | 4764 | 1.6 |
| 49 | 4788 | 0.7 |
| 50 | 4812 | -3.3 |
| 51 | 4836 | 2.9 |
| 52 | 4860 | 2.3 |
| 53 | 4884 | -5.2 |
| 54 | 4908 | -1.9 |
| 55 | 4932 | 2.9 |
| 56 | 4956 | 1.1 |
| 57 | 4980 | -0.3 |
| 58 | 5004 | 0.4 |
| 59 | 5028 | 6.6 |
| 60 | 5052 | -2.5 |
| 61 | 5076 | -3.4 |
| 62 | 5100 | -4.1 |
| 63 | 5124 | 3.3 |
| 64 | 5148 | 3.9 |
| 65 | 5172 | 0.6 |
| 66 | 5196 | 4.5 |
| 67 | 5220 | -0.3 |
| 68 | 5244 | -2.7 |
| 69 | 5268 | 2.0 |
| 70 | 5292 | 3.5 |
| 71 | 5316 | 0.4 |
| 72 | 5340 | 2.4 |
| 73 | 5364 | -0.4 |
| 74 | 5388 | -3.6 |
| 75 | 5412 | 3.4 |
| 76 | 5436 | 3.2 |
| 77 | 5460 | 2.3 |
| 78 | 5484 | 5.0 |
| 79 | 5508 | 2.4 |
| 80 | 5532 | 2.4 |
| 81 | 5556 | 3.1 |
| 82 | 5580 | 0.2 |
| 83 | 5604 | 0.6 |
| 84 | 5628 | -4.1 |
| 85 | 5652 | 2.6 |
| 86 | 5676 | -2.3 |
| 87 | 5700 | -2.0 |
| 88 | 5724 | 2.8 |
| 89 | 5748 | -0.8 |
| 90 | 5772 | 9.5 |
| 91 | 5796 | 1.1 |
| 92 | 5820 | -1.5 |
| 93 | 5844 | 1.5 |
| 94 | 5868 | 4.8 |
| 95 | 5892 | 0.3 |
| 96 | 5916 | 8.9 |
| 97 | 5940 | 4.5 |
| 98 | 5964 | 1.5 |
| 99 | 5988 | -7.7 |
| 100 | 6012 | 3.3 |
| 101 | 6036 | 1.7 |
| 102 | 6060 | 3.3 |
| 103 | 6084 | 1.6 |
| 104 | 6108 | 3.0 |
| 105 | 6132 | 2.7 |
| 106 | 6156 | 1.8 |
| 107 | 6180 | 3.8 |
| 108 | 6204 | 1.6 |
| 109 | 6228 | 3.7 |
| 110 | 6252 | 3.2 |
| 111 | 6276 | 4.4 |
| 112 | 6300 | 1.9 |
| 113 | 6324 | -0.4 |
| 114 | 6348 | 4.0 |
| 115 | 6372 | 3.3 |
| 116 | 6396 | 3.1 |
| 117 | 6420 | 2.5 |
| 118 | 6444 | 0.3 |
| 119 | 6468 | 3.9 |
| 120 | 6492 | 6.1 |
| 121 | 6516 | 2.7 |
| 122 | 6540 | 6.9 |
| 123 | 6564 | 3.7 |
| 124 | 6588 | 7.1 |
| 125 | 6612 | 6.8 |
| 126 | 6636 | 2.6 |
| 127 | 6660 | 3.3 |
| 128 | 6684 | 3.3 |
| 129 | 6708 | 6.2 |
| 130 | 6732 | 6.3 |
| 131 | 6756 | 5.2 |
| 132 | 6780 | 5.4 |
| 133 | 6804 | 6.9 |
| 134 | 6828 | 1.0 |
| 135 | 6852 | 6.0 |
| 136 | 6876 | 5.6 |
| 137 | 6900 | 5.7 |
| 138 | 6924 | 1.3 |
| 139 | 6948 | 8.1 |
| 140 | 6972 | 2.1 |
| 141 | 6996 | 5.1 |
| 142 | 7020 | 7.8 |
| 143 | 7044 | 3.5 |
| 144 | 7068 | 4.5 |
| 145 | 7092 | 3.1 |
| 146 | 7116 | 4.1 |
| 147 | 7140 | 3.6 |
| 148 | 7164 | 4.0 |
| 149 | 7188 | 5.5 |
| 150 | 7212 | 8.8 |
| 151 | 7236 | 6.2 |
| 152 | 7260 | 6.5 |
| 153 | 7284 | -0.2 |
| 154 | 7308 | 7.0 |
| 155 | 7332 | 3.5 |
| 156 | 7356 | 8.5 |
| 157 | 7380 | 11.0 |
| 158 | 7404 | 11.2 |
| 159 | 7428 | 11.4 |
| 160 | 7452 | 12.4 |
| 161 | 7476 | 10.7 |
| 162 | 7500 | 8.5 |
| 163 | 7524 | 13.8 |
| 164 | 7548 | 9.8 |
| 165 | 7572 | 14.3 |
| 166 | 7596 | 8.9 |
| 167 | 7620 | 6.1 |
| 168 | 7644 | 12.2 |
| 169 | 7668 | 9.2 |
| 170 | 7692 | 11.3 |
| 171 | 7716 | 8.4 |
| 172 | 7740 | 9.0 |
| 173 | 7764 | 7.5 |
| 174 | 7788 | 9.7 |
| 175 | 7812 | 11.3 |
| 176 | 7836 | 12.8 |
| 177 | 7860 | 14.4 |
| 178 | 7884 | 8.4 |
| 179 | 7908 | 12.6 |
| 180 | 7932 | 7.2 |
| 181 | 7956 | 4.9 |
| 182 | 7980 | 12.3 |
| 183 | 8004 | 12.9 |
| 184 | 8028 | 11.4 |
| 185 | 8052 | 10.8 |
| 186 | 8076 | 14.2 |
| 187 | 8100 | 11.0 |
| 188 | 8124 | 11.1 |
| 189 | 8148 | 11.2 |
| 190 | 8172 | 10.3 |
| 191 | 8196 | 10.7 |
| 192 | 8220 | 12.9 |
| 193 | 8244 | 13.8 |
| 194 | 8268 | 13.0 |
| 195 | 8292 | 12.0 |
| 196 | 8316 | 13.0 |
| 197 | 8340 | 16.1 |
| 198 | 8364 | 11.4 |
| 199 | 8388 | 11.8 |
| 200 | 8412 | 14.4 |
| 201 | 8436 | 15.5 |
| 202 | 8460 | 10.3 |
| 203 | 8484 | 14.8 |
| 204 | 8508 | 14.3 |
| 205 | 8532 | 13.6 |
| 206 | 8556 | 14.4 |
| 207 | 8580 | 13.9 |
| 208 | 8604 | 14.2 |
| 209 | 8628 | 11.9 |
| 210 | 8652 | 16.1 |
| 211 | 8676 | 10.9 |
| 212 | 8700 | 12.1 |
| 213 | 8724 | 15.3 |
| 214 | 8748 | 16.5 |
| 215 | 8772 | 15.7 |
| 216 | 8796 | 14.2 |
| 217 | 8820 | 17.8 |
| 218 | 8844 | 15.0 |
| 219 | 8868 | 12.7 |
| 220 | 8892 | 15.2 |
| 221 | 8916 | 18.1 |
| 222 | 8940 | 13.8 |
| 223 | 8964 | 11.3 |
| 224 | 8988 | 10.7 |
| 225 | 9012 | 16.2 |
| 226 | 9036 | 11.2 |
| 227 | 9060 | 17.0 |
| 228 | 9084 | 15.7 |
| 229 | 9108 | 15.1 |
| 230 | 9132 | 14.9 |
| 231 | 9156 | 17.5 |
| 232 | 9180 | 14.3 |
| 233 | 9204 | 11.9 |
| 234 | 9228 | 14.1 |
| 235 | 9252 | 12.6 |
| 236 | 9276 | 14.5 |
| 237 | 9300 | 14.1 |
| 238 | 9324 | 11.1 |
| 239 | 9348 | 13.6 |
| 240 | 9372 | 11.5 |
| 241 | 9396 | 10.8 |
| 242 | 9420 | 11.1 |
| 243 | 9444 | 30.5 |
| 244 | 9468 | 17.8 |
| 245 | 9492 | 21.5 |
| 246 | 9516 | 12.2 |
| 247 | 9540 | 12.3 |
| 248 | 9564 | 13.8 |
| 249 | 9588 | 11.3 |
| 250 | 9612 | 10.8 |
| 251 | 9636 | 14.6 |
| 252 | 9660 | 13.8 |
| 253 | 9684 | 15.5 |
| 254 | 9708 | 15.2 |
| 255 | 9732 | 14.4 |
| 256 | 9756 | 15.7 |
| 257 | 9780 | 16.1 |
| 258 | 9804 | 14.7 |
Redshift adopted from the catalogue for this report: 0.849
